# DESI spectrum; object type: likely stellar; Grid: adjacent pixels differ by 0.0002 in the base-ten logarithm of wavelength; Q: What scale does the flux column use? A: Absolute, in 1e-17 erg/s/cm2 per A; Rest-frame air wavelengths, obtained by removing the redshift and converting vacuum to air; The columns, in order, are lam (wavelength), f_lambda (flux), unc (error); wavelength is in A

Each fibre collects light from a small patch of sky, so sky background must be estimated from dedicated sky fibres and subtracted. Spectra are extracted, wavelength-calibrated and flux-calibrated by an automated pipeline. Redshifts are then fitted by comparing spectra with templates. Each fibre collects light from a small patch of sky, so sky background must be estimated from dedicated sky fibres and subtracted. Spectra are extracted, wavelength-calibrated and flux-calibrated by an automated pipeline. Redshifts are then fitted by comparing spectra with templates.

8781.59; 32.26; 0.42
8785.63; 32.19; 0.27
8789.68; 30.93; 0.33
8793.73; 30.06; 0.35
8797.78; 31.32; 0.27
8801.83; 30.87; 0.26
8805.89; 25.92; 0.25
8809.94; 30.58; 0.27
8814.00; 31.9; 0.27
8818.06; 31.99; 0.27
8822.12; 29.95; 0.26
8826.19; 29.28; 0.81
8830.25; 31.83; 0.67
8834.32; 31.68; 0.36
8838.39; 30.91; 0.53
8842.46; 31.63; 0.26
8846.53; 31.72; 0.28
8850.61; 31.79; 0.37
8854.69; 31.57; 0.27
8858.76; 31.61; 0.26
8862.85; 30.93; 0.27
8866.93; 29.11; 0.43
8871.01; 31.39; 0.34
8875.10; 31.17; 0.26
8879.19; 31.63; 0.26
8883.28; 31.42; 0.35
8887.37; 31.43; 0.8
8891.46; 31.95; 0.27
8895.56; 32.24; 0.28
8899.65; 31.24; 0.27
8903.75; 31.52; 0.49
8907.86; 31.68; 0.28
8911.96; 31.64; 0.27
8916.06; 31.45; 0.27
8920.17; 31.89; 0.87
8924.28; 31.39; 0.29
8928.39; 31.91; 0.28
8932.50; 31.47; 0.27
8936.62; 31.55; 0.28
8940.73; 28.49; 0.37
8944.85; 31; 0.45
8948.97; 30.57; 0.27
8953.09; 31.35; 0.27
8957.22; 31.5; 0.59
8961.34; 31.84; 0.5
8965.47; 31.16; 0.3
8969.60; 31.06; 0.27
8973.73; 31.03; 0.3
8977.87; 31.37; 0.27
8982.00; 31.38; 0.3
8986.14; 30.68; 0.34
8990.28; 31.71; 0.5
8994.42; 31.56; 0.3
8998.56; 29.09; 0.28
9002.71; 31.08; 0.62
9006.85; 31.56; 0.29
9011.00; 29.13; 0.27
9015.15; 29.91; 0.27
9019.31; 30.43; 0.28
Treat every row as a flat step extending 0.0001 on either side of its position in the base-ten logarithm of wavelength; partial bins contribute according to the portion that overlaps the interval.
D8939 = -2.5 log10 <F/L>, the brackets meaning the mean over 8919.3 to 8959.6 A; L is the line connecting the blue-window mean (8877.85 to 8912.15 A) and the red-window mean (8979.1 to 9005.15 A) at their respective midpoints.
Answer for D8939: 0.01 mag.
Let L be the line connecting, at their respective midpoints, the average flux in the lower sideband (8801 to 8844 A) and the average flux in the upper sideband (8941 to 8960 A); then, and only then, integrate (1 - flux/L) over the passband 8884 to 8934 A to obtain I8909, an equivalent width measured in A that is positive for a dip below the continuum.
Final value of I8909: -1.4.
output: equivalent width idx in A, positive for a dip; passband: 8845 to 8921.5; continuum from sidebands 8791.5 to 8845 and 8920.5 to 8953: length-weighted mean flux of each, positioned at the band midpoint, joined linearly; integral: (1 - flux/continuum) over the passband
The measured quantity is -1.51 A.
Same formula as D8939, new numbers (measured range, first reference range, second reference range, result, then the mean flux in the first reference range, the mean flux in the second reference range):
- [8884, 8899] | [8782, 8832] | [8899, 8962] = -0.03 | 30.6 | 31.3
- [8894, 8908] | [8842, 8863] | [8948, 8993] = -0.01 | 31.6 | 31.3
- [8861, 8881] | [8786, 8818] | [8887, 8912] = 0.02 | 30.4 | 31.7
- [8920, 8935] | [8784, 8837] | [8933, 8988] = -0.02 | 30.6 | 31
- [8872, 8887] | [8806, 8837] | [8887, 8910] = 0.00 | 30.7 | 31.7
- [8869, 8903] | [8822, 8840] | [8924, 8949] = -0.02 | 30.8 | 30.9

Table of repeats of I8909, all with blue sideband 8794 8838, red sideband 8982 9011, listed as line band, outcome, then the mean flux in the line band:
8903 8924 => -0.63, 31.6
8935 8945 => 0.19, 30.2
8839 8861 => -0.73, 31.6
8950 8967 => -0.35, 31.4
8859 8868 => 0.05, 30.4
